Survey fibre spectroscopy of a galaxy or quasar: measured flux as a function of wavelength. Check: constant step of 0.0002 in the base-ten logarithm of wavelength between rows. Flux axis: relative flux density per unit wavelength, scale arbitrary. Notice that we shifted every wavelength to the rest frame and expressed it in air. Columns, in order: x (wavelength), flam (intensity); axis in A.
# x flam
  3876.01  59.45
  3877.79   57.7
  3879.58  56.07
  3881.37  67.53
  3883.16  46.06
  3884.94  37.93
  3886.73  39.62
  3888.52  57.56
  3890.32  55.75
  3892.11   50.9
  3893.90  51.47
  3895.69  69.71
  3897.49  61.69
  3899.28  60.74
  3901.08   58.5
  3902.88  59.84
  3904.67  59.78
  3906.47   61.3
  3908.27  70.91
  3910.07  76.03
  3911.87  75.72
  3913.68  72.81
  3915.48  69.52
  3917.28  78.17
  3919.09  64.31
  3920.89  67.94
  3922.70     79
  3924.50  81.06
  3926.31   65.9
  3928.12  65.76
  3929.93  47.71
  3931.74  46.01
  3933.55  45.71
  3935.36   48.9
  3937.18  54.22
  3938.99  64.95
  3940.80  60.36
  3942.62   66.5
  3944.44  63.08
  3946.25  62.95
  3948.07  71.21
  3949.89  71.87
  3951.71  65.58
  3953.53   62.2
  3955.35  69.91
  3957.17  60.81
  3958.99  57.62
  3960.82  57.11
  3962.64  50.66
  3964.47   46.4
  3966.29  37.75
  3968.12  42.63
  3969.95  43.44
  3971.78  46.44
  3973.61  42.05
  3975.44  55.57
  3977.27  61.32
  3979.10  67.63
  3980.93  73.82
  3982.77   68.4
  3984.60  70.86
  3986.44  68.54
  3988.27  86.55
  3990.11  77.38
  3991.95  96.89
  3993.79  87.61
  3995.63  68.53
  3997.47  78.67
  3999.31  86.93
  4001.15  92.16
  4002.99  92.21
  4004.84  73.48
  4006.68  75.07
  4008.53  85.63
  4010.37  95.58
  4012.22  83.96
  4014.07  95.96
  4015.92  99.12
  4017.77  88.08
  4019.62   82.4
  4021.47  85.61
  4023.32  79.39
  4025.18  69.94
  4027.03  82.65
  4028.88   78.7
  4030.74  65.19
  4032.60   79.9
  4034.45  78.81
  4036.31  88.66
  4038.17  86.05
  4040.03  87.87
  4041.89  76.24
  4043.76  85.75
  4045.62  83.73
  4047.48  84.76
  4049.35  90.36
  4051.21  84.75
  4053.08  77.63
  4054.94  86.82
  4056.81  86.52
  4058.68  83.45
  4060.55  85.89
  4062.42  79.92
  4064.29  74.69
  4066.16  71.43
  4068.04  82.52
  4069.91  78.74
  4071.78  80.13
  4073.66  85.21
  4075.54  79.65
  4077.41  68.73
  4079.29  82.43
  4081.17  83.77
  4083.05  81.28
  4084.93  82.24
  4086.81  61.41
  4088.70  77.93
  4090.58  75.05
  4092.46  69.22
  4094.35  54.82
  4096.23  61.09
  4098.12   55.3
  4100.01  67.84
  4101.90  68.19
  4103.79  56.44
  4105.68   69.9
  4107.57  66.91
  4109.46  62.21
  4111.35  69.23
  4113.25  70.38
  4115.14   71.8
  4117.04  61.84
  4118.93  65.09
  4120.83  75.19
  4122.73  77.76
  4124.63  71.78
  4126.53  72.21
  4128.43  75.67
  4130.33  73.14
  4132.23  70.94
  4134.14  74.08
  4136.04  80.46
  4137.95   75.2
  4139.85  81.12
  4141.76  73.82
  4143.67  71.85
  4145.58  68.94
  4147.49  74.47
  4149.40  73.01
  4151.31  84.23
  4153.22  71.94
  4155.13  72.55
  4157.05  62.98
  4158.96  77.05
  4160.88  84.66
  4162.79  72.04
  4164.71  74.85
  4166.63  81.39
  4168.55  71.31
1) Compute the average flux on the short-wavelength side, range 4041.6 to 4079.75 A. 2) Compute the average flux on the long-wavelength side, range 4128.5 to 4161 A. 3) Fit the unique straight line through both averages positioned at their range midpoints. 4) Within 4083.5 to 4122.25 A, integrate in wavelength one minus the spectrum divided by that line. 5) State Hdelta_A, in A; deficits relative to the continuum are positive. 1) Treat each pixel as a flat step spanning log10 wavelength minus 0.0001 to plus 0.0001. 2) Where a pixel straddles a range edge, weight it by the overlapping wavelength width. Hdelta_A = 5.2 A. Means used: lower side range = 81.5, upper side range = 74.5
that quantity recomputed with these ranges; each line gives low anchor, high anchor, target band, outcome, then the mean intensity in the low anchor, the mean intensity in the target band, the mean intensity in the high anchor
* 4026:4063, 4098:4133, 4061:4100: 0.8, 82.7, 74.3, 68.8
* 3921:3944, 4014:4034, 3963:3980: 5.0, 60.8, 49.3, 81.8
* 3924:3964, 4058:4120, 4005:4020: -4.9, 60.5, 87.7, 72.2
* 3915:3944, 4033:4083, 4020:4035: 0.0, 62.8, 77.7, 82.1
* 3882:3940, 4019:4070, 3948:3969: 3.3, 60.8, 57.3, 81.4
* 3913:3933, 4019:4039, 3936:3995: 7.5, 66.7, 62.9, 79.7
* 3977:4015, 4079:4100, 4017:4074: -4.7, 80.7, 81.6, 70.8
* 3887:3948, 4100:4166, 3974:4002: -4.1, 62.7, 75.4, 72.1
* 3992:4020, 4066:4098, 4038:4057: -1.1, 86.1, 84.5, 74.6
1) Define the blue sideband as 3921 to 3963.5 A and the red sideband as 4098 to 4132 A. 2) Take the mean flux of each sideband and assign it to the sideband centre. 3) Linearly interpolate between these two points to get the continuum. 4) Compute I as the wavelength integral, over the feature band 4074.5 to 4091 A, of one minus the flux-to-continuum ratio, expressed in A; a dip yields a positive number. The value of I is -2.3 A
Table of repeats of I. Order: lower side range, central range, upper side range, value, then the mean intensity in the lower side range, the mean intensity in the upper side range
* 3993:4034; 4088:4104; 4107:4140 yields 2.0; 83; 71.8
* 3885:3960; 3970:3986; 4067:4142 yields 1.3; 62.5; 72.2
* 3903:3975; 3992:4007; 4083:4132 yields -4.6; 60.8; 68.8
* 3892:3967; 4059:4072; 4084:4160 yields -2.1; 62.4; 70.7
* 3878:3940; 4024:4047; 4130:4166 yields -4.1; 60.8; 74.7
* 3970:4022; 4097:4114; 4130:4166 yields 2.3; 77.5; 74.7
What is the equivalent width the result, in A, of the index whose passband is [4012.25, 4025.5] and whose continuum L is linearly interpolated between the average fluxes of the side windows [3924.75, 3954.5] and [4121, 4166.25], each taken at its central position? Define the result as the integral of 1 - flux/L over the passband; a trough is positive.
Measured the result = -4.1 A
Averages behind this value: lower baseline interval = 60.7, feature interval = 86.3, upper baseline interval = 74.6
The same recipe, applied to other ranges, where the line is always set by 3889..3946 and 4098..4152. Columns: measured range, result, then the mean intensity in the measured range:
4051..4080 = -4.9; 80.4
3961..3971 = 3.0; 45.1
